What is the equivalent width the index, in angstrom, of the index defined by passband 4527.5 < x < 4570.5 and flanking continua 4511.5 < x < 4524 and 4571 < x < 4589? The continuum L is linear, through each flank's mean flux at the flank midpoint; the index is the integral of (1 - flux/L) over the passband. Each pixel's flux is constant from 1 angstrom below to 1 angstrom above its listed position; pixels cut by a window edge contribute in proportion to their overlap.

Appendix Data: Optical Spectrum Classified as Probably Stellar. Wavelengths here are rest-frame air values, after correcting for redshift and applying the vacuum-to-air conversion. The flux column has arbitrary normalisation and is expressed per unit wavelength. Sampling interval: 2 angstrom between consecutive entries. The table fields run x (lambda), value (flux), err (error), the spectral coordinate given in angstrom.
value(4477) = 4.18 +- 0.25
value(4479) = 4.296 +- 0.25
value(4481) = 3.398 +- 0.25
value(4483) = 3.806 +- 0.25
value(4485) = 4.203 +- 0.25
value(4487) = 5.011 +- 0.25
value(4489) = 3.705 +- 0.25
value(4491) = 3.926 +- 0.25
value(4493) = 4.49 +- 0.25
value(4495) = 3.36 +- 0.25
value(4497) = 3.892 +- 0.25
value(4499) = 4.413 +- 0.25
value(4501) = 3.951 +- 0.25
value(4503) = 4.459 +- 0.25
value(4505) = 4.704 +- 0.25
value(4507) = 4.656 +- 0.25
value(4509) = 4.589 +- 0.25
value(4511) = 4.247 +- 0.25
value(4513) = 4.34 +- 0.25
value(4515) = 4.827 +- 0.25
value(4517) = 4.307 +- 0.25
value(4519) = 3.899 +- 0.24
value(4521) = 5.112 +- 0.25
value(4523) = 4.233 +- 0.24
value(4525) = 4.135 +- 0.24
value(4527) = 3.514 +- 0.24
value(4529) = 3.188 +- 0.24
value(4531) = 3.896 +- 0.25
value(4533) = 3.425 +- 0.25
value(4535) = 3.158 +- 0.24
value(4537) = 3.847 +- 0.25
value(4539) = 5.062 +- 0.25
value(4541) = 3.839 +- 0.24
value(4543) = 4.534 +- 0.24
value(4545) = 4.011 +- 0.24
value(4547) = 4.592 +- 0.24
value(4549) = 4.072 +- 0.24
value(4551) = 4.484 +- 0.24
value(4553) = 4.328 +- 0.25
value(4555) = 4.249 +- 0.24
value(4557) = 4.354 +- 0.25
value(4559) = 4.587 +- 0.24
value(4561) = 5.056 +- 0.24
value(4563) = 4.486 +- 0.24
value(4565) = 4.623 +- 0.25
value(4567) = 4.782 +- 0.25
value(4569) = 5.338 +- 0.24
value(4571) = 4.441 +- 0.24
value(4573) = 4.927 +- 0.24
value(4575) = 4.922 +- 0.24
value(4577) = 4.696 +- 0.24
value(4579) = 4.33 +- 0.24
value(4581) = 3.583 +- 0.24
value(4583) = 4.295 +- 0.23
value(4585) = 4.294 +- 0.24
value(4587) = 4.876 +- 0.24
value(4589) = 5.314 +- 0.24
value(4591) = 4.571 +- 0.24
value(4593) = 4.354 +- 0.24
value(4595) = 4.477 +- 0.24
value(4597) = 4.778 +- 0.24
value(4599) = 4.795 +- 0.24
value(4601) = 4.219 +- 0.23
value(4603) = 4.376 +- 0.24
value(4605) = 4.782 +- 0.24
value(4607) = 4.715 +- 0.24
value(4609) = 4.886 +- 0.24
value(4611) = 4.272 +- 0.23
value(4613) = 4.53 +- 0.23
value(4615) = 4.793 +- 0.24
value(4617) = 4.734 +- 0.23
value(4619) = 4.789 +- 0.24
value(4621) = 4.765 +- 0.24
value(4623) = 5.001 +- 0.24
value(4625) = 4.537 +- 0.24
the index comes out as 2.1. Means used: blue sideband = 4.44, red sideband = 4.53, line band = 4.27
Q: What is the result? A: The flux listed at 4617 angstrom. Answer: 4.734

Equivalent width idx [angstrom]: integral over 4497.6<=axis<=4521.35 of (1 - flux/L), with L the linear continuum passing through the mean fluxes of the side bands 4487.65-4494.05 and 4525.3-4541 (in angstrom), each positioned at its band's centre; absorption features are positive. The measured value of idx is -3.0 angstrom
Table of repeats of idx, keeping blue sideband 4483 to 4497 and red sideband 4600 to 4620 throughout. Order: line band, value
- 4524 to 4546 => 2.08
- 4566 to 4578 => -1.11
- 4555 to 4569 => -0.86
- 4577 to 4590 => 0.07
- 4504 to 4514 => -0.83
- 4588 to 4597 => -0.31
